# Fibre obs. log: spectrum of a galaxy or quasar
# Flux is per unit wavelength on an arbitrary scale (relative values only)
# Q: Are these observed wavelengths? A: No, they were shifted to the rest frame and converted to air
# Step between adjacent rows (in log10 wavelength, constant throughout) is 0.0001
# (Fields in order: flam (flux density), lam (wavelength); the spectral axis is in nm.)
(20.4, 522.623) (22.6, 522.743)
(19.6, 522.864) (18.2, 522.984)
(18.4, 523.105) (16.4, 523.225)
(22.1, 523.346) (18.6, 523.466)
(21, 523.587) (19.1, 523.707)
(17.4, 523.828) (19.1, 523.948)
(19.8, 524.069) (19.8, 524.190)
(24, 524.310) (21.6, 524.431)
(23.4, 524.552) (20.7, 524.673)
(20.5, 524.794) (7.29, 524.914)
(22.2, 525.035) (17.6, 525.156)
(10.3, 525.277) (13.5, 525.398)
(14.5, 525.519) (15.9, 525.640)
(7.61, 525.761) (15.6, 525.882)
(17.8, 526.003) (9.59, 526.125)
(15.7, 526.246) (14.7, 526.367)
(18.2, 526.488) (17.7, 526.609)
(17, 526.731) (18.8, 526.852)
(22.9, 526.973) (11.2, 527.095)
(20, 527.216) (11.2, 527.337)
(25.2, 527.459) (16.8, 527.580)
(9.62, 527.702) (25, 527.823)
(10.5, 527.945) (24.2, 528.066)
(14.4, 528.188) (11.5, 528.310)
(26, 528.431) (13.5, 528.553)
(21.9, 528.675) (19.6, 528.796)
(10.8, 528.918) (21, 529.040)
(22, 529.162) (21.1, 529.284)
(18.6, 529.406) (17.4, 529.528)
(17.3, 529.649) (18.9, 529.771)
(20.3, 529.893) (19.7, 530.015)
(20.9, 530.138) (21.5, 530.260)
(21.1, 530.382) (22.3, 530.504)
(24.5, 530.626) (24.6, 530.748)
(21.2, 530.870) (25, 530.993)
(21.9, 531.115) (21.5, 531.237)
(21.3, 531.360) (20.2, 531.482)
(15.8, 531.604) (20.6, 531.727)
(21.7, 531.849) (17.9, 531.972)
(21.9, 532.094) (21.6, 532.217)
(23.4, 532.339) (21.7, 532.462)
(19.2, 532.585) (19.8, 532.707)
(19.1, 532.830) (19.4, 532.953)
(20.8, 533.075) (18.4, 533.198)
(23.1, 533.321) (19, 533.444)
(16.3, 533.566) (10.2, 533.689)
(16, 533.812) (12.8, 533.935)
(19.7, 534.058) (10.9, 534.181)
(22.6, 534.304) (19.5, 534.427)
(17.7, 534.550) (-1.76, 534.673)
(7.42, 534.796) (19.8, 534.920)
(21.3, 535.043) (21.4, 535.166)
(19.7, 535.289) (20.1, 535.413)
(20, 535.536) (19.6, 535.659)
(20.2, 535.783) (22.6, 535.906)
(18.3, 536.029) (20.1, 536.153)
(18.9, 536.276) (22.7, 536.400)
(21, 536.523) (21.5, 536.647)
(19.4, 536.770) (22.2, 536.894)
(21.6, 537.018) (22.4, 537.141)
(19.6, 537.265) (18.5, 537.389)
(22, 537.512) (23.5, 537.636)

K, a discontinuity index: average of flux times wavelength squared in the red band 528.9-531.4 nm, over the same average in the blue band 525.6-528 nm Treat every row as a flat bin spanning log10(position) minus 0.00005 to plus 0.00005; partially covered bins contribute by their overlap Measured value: 1.3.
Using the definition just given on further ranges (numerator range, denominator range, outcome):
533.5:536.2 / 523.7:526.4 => 1.05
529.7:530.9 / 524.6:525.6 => 1.38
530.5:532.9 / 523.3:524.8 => 1.06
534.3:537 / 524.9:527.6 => 1.23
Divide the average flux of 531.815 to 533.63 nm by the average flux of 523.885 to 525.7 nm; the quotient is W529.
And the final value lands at 1.1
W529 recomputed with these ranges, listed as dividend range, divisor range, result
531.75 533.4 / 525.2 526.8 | 1.42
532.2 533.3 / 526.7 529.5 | 1.14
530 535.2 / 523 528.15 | 1.10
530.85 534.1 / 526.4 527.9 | 1.11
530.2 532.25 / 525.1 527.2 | 1.40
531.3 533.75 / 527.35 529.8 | 1.08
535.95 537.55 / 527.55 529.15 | 1.18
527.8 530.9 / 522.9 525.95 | 1.10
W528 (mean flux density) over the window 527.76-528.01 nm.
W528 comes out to 17.8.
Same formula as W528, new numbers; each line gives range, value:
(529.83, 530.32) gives 20.6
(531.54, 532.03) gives 19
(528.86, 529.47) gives 18.7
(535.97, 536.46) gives 20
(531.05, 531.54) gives 21.3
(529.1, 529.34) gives 21.5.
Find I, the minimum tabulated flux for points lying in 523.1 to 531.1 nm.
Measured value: 7.29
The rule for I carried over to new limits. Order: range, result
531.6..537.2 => -1.76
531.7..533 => 17.9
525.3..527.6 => 7.61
